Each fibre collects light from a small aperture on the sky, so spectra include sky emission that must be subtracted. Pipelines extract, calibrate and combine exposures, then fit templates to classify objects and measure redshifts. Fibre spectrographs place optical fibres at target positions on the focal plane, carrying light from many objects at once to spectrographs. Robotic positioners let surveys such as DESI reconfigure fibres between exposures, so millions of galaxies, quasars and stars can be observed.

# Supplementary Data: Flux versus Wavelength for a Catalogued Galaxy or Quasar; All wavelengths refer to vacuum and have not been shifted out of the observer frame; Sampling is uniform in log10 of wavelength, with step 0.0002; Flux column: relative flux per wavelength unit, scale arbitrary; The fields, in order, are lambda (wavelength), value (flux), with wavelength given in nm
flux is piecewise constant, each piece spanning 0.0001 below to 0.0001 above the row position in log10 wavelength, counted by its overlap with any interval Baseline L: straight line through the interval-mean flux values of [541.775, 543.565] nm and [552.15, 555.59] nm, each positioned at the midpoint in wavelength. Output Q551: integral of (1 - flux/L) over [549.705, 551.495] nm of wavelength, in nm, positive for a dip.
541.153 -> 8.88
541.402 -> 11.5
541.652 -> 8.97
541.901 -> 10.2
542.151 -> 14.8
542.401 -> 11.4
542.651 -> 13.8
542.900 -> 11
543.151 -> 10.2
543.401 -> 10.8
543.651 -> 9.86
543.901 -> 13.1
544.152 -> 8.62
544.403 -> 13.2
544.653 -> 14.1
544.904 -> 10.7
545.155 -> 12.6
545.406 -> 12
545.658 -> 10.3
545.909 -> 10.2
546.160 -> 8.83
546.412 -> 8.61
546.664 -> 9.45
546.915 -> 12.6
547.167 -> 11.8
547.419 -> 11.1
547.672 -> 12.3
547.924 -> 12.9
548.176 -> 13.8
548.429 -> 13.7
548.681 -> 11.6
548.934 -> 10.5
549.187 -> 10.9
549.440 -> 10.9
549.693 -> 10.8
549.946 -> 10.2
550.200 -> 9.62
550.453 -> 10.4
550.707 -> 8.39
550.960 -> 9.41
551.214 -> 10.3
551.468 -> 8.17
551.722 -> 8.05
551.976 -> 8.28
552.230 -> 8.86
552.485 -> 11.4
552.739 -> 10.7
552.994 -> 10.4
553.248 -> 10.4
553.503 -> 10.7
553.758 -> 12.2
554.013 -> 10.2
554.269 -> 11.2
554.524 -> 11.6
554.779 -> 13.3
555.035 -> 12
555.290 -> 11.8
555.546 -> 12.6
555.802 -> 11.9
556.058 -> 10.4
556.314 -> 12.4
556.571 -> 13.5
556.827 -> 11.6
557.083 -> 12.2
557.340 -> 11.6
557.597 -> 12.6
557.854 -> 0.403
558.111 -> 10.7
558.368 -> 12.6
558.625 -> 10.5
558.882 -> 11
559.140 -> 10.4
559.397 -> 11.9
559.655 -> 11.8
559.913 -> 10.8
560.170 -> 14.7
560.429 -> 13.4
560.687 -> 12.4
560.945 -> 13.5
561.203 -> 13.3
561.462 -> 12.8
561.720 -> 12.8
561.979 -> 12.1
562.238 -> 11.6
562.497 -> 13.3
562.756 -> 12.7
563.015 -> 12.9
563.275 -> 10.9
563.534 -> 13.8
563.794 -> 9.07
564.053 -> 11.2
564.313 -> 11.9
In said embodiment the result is 0.271 nm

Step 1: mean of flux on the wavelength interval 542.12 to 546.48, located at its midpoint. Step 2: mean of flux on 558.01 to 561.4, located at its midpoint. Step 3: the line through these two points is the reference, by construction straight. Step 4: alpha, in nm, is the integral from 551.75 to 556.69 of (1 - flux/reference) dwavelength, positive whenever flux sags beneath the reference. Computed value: 0.27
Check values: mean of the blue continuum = 11.3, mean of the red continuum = 12.1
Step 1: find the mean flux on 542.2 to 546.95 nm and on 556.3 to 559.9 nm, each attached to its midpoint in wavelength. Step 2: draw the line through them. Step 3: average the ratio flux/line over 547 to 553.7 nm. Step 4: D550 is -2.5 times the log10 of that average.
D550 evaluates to 0.04 mag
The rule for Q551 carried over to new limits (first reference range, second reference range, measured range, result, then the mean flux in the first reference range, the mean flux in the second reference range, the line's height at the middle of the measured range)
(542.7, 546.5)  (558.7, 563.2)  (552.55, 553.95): 0.105 nm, 11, 12.4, 11.7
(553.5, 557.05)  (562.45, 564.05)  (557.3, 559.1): 0.310 nm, 11.9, 12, 11.9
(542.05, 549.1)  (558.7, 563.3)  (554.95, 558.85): 0.333 nm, 11.6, 12.4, 12.1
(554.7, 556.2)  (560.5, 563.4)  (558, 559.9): 0.163 nm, 12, 12.6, 12.3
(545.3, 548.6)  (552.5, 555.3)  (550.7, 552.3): 0.356 nm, 11.4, 11.3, 11.3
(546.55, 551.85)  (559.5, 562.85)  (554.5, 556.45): -0.038 nm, 10.8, 12.7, 11.8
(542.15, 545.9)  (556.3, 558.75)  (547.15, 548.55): -0.159 nm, 11.6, 10.7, 11.4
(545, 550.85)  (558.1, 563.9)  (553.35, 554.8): 0.022 nm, 11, 12.2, 11.6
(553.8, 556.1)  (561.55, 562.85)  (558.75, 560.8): 0.035 nm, 11.7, 12.5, 12.2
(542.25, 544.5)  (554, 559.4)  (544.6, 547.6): 0.091 nm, 11.3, 11.2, 11.3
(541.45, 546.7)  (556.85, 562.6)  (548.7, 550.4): 0.112 nm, 11.1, 11.6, 11.3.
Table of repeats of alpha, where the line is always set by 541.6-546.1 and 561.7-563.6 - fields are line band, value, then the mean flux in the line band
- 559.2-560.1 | 0.05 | 11.6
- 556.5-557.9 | 0.16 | 10.8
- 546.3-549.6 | 0.03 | 11.6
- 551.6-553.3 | 0.31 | 9.71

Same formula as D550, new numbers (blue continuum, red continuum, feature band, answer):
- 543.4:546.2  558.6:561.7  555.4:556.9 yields 0.00 mag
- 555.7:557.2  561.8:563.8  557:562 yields 0.05 mag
